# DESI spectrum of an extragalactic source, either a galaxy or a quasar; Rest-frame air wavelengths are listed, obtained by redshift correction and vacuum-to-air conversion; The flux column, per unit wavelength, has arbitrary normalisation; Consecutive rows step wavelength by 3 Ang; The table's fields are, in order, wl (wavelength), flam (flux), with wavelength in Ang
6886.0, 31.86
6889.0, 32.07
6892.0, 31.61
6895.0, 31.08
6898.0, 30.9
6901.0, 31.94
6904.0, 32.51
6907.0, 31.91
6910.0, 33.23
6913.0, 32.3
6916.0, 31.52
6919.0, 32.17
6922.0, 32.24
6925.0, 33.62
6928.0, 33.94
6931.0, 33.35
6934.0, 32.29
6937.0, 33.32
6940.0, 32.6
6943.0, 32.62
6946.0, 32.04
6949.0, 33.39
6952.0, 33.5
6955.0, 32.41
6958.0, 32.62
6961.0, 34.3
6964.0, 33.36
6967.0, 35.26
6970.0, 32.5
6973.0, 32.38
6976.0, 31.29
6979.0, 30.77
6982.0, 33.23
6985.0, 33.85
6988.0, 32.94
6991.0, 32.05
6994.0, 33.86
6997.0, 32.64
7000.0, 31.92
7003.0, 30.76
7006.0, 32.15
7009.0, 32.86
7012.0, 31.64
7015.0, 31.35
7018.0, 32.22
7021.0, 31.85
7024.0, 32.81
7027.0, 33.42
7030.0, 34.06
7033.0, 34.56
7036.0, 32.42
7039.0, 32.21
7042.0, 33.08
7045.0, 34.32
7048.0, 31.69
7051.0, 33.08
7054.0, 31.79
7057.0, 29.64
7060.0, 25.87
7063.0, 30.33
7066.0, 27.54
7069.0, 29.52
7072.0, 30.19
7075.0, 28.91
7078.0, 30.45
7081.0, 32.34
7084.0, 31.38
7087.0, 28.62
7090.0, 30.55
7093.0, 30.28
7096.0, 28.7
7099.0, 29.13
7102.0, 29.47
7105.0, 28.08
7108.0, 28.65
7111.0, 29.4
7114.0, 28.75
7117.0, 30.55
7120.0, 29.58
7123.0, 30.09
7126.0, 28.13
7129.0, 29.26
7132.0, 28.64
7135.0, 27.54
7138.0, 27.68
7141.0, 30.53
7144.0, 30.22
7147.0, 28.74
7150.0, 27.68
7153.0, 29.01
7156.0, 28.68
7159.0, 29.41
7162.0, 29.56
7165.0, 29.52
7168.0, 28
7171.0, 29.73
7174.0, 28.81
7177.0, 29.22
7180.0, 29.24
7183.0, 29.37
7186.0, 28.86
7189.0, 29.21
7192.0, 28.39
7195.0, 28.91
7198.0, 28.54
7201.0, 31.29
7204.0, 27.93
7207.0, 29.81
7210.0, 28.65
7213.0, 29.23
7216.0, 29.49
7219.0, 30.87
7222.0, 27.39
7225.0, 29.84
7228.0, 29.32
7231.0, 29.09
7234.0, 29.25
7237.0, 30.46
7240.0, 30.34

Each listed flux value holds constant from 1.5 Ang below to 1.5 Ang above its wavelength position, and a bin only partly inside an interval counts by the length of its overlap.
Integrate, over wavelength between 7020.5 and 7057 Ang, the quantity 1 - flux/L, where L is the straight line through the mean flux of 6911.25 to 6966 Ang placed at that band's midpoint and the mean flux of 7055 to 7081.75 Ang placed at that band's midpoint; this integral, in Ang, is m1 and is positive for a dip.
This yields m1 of -3.2 Ang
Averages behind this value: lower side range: 32.9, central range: 32.8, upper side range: 29.4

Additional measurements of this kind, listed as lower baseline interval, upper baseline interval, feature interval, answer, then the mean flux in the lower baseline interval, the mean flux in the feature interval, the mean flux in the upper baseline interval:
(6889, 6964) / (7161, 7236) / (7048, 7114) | 2.0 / 32.6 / 29.7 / 29.2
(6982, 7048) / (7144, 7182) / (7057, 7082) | 1.6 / 32.7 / 29.3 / 29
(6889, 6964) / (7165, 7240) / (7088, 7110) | 0.9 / 32.6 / 29.3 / 29.2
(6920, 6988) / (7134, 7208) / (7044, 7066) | 0.3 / 32.9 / 30.7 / 29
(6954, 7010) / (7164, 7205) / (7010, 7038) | -0.7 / 32.7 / 32.7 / 29.1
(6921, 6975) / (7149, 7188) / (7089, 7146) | 1.4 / 33.1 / 29.2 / 29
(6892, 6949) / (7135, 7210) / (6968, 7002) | -1.0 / 32.4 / 32.5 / 29.1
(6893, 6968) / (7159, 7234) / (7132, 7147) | 0.5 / 32.7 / 28.9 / 29.2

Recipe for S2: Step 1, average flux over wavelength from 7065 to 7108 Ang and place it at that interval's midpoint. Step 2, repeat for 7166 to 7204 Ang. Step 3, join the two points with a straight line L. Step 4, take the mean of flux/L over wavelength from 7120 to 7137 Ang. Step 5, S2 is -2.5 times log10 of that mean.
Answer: 0.02 mag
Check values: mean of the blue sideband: 29.6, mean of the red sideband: 29.1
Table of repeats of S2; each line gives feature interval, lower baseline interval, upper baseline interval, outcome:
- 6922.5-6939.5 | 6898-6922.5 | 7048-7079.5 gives -0.05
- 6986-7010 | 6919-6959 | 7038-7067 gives -0.02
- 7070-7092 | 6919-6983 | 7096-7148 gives -0.01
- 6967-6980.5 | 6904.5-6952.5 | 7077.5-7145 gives -0.01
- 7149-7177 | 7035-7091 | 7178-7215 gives 0.02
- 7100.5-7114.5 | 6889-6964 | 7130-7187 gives 0.03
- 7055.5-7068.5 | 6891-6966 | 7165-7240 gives 0.09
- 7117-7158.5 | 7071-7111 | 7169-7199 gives 0.01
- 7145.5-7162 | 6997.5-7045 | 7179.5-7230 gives 0.05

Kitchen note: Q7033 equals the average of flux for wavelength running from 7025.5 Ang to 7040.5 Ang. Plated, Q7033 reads 33.3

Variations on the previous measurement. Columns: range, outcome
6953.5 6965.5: 33.2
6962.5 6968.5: 34.3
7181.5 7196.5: 28.9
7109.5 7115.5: 29.1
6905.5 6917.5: 32.2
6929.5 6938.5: 33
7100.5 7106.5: 28.8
